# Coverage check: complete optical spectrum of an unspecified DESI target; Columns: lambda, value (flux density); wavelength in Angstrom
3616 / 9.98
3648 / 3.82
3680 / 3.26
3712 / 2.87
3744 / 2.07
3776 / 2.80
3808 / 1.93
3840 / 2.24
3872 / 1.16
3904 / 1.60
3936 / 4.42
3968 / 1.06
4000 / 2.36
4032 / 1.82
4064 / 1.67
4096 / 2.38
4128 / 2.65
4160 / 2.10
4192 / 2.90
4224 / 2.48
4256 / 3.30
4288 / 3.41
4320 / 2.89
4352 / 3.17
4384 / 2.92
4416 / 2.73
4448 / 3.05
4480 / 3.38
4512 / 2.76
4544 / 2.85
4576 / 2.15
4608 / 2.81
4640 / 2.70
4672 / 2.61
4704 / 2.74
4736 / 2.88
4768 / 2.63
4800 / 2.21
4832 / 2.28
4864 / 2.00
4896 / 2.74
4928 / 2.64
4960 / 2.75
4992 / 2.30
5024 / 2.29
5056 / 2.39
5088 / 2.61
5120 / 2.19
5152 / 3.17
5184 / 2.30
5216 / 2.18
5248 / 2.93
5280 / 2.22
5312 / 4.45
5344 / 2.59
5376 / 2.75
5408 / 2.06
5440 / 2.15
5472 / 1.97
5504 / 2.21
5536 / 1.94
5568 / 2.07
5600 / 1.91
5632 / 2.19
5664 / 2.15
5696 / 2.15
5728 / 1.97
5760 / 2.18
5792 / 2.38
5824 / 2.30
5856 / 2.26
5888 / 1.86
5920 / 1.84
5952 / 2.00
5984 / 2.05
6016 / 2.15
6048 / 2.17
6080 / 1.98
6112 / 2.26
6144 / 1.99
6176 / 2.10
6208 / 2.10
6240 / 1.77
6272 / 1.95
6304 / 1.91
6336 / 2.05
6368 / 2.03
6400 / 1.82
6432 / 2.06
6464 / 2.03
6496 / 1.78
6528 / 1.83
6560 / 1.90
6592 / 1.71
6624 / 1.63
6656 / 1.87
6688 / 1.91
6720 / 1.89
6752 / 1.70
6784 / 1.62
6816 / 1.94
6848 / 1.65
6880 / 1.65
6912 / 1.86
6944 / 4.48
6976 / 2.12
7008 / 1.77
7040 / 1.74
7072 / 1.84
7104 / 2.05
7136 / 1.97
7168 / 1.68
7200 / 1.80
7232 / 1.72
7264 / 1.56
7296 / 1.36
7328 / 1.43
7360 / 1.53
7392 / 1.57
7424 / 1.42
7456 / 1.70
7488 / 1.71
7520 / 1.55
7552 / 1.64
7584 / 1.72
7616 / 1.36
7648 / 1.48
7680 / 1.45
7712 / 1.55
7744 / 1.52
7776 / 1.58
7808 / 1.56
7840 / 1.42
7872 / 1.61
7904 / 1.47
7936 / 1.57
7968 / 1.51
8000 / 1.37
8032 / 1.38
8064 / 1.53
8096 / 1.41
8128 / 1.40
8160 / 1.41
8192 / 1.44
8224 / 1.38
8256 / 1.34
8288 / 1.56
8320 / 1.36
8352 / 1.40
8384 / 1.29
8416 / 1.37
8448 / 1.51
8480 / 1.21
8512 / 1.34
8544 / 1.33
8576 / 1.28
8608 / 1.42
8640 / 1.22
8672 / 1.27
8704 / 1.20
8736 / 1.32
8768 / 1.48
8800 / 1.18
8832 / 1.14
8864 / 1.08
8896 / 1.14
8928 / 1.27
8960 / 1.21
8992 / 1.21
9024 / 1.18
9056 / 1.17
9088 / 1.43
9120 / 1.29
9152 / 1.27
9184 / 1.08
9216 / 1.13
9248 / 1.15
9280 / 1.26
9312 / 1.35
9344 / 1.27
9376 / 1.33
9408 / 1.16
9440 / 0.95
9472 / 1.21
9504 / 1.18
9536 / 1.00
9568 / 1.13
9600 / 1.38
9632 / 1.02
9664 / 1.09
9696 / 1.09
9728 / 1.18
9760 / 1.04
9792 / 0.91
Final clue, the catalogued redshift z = 0.058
